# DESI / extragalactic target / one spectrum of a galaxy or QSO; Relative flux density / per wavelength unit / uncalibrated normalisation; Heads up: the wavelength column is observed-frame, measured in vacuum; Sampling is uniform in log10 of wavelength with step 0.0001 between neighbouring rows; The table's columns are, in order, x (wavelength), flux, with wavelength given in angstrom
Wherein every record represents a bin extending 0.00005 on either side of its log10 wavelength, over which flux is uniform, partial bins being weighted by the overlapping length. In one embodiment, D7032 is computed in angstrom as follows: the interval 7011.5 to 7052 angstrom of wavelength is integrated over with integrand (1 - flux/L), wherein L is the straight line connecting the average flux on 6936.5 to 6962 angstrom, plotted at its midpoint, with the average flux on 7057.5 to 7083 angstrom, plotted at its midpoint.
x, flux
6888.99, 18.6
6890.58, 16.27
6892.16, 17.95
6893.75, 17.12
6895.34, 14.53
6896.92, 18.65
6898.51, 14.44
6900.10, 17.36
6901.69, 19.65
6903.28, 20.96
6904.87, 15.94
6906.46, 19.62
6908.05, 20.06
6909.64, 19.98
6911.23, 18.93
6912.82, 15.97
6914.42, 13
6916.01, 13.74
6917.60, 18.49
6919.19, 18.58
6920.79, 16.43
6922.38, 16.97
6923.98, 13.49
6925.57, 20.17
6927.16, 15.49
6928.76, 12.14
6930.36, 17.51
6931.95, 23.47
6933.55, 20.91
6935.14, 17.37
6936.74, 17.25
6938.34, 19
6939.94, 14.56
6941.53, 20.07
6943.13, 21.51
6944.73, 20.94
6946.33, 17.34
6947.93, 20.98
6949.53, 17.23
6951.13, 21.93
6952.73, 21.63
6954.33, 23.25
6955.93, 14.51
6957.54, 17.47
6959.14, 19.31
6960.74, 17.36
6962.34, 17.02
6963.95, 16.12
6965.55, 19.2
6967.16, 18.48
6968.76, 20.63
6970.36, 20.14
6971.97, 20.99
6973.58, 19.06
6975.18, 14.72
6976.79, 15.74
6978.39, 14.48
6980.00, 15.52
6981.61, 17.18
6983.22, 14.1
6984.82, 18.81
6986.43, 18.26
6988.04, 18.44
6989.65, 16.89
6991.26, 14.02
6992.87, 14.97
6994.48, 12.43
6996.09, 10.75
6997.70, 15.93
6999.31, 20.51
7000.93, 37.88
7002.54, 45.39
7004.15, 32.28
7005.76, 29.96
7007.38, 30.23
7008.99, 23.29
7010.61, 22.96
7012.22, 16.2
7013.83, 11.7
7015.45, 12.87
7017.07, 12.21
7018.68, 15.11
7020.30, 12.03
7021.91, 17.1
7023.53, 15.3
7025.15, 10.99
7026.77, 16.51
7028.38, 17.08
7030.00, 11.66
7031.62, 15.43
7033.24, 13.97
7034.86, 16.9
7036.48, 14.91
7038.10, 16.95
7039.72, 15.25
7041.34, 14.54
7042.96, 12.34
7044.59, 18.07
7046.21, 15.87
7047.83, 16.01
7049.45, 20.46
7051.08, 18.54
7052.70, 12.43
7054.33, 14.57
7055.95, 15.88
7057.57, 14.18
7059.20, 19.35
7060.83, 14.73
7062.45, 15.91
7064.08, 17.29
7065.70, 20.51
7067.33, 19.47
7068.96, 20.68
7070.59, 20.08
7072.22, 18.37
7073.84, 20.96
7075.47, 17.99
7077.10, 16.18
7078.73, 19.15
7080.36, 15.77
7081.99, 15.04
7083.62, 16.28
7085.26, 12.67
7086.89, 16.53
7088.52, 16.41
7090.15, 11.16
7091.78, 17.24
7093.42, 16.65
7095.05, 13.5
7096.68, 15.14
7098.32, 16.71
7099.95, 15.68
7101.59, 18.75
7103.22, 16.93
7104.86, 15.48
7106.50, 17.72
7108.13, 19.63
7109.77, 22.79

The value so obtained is 7.0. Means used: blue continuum 19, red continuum 17.9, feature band 15.1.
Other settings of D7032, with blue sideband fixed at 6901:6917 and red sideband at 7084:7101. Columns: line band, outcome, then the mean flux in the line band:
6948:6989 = -2.8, 18.1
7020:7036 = 1.3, 14.8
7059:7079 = -3.7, 18.5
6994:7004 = -5.0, 24.7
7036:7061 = -0.1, 15.9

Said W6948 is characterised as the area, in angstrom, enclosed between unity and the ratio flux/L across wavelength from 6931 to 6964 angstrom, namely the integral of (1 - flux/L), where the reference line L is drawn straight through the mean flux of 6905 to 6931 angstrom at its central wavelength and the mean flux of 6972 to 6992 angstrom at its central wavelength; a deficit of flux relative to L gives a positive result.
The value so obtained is -4.55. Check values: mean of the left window 16.9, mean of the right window 16.6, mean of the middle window 19.1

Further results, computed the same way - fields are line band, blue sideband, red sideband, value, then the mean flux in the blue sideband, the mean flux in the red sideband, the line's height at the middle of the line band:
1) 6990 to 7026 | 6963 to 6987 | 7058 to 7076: -3.58 angstrom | 17.6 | 18.6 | 17.9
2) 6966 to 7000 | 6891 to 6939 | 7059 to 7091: 1.15 angstrom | 17.5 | 17.2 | 17.4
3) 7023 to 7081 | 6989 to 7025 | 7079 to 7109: 4.11 angstrom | 19.8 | 16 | 17.9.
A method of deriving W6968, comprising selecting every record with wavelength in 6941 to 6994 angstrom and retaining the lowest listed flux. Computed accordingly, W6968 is 14.02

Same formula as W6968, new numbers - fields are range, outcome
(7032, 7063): 12.34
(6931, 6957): 14.51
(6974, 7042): 10.75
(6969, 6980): 14.48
